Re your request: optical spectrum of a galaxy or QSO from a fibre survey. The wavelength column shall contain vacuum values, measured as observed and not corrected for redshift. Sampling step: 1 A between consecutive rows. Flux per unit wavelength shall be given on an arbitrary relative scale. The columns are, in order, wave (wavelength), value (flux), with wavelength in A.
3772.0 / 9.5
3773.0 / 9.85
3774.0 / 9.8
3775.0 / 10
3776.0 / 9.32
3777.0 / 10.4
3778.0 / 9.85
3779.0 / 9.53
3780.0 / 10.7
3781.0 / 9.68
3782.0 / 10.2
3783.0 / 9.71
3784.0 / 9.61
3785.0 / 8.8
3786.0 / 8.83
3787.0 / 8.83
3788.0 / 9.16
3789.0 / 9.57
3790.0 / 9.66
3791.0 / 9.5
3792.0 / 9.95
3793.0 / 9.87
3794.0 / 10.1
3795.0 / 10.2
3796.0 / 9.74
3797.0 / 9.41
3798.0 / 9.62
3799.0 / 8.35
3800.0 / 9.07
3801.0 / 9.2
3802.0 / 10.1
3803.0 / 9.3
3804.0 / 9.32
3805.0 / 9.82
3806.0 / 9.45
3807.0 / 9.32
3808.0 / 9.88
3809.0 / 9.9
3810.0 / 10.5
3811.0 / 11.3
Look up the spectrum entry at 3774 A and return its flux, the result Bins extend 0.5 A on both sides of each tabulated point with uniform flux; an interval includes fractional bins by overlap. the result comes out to 9.8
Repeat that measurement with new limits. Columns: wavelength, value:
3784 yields 9.61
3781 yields 9.68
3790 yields 9.66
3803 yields 9.3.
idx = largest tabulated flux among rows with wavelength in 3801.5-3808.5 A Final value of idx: 10.1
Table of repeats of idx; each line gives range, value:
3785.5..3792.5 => 9.95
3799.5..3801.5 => 9.2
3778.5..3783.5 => 10.7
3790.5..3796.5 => 10.2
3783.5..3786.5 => 9.61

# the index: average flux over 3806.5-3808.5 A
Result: 9.6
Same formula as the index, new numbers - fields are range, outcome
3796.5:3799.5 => 9.13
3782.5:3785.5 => 9.37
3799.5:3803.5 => 9.42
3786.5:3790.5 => 9.3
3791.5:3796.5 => 9.97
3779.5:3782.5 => 10.2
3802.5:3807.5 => 9.44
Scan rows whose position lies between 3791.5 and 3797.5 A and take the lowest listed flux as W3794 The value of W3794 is 9.41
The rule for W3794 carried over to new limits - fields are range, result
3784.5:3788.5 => 8.8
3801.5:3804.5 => 9.3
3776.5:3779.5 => 9.53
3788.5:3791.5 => 9.5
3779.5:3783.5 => 9.68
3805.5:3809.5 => 9.32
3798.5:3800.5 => 8.35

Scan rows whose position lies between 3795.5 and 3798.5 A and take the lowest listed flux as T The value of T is 9.41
